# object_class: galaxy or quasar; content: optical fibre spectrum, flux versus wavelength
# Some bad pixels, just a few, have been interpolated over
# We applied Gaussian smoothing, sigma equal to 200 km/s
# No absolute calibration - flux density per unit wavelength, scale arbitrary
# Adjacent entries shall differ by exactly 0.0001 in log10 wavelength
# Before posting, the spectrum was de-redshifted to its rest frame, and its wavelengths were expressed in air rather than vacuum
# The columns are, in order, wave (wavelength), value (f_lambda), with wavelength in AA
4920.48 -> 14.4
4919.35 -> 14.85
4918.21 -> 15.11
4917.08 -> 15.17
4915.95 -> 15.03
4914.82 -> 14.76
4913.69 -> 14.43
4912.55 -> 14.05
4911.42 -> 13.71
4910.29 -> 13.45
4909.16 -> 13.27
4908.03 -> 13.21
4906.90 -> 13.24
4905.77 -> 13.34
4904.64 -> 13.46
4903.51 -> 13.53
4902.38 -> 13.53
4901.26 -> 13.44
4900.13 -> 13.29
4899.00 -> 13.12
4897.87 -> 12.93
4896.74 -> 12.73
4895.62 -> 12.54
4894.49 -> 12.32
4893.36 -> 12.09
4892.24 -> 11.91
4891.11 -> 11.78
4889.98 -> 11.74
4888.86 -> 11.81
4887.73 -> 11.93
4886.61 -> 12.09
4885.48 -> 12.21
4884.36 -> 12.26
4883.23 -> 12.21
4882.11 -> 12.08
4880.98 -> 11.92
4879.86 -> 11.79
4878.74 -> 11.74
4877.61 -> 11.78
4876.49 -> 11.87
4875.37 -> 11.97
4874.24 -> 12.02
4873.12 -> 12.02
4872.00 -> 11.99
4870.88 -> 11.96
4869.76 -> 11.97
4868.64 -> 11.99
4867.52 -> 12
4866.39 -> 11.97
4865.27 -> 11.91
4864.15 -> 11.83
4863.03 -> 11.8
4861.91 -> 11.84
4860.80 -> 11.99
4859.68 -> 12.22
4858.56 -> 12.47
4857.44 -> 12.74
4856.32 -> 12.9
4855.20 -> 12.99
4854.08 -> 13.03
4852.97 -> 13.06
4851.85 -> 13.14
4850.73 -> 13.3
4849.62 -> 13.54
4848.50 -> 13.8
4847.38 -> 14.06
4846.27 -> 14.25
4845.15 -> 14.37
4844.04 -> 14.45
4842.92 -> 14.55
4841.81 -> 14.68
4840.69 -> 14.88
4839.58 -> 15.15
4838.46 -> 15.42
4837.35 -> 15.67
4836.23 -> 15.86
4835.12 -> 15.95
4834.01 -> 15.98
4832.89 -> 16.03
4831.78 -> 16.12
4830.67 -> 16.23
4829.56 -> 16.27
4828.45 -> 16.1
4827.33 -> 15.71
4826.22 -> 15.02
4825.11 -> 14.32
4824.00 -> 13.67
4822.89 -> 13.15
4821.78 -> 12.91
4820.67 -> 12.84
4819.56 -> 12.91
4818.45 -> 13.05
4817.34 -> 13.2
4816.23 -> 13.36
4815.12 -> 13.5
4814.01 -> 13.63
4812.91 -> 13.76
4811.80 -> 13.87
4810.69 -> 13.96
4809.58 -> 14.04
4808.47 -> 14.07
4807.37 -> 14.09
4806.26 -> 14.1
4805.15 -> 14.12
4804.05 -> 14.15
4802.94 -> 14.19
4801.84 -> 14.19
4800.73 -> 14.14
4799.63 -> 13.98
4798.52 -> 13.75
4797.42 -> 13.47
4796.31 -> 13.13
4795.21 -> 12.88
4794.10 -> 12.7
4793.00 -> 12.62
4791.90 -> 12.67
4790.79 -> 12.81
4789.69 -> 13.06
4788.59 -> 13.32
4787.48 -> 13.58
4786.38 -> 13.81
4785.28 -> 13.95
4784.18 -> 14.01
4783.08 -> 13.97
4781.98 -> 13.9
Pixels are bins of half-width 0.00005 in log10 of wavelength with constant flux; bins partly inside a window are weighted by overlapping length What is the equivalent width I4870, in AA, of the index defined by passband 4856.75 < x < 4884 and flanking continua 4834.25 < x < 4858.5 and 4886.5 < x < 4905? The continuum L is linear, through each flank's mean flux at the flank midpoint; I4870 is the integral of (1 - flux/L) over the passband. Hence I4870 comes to 2.8 AA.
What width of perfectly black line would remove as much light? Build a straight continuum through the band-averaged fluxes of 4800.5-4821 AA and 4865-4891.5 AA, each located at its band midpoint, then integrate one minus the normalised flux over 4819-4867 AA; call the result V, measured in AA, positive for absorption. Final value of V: -4.0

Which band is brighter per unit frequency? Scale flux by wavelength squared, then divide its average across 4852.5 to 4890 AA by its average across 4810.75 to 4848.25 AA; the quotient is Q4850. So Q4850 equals 0.8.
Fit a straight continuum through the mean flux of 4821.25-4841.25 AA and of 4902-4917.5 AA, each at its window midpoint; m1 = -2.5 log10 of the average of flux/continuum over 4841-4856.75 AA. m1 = 0.09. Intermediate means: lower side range 15.2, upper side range 13.9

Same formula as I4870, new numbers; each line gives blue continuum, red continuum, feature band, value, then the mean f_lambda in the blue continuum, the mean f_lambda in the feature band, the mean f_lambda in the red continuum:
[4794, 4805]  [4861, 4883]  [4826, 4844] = -3.8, 13.7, 15.6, 11.9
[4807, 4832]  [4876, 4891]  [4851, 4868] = 0.5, 14.1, 12.4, 12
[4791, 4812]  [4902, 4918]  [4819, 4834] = -1.1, 13.7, 14.8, 13.9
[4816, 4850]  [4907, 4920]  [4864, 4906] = 6.1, 14.6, 12.3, 14.2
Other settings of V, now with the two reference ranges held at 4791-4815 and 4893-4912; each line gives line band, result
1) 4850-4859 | 0.3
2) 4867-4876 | 0.9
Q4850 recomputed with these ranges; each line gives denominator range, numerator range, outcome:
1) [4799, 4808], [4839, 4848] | 1.05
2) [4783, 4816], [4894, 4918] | 1.04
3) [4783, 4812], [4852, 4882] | 0.92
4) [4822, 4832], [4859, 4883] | 0.81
